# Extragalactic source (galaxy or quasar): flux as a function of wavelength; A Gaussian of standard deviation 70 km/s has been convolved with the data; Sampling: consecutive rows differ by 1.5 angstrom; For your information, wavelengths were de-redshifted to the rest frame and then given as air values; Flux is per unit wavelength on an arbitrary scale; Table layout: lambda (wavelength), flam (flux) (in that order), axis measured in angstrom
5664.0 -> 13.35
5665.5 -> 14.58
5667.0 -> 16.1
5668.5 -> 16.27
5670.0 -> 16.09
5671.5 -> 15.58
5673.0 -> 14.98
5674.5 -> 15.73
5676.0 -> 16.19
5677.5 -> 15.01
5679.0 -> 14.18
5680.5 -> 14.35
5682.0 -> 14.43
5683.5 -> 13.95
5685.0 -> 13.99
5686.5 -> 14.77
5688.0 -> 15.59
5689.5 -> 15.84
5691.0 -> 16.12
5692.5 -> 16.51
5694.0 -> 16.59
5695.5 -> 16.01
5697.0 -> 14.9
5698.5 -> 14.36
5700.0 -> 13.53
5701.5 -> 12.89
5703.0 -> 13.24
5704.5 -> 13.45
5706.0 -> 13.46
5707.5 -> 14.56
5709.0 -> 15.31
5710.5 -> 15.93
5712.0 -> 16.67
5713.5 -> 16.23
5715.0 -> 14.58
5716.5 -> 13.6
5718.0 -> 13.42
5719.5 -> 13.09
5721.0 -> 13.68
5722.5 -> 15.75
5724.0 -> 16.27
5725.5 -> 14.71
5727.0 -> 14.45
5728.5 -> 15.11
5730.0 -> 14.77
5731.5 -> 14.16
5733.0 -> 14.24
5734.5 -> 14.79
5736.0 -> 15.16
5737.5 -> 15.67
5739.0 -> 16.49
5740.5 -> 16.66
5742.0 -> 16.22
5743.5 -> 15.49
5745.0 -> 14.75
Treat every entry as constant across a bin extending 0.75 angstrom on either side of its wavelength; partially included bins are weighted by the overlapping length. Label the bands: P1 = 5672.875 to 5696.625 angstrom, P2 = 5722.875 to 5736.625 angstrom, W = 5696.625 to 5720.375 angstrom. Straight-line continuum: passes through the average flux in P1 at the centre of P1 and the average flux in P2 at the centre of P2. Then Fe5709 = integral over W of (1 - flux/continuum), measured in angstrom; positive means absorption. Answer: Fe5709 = 1.2 angstrom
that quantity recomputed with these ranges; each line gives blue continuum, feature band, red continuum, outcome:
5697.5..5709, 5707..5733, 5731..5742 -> -0.44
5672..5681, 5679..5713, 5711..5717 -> 0.91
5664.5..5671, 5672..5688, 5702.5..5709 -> 0.30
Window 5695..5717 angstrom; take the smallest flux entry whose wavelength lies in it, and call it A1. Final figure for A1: 12.89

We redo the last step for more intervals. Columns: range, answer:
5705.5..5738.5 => 13.09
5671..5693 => 13.95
